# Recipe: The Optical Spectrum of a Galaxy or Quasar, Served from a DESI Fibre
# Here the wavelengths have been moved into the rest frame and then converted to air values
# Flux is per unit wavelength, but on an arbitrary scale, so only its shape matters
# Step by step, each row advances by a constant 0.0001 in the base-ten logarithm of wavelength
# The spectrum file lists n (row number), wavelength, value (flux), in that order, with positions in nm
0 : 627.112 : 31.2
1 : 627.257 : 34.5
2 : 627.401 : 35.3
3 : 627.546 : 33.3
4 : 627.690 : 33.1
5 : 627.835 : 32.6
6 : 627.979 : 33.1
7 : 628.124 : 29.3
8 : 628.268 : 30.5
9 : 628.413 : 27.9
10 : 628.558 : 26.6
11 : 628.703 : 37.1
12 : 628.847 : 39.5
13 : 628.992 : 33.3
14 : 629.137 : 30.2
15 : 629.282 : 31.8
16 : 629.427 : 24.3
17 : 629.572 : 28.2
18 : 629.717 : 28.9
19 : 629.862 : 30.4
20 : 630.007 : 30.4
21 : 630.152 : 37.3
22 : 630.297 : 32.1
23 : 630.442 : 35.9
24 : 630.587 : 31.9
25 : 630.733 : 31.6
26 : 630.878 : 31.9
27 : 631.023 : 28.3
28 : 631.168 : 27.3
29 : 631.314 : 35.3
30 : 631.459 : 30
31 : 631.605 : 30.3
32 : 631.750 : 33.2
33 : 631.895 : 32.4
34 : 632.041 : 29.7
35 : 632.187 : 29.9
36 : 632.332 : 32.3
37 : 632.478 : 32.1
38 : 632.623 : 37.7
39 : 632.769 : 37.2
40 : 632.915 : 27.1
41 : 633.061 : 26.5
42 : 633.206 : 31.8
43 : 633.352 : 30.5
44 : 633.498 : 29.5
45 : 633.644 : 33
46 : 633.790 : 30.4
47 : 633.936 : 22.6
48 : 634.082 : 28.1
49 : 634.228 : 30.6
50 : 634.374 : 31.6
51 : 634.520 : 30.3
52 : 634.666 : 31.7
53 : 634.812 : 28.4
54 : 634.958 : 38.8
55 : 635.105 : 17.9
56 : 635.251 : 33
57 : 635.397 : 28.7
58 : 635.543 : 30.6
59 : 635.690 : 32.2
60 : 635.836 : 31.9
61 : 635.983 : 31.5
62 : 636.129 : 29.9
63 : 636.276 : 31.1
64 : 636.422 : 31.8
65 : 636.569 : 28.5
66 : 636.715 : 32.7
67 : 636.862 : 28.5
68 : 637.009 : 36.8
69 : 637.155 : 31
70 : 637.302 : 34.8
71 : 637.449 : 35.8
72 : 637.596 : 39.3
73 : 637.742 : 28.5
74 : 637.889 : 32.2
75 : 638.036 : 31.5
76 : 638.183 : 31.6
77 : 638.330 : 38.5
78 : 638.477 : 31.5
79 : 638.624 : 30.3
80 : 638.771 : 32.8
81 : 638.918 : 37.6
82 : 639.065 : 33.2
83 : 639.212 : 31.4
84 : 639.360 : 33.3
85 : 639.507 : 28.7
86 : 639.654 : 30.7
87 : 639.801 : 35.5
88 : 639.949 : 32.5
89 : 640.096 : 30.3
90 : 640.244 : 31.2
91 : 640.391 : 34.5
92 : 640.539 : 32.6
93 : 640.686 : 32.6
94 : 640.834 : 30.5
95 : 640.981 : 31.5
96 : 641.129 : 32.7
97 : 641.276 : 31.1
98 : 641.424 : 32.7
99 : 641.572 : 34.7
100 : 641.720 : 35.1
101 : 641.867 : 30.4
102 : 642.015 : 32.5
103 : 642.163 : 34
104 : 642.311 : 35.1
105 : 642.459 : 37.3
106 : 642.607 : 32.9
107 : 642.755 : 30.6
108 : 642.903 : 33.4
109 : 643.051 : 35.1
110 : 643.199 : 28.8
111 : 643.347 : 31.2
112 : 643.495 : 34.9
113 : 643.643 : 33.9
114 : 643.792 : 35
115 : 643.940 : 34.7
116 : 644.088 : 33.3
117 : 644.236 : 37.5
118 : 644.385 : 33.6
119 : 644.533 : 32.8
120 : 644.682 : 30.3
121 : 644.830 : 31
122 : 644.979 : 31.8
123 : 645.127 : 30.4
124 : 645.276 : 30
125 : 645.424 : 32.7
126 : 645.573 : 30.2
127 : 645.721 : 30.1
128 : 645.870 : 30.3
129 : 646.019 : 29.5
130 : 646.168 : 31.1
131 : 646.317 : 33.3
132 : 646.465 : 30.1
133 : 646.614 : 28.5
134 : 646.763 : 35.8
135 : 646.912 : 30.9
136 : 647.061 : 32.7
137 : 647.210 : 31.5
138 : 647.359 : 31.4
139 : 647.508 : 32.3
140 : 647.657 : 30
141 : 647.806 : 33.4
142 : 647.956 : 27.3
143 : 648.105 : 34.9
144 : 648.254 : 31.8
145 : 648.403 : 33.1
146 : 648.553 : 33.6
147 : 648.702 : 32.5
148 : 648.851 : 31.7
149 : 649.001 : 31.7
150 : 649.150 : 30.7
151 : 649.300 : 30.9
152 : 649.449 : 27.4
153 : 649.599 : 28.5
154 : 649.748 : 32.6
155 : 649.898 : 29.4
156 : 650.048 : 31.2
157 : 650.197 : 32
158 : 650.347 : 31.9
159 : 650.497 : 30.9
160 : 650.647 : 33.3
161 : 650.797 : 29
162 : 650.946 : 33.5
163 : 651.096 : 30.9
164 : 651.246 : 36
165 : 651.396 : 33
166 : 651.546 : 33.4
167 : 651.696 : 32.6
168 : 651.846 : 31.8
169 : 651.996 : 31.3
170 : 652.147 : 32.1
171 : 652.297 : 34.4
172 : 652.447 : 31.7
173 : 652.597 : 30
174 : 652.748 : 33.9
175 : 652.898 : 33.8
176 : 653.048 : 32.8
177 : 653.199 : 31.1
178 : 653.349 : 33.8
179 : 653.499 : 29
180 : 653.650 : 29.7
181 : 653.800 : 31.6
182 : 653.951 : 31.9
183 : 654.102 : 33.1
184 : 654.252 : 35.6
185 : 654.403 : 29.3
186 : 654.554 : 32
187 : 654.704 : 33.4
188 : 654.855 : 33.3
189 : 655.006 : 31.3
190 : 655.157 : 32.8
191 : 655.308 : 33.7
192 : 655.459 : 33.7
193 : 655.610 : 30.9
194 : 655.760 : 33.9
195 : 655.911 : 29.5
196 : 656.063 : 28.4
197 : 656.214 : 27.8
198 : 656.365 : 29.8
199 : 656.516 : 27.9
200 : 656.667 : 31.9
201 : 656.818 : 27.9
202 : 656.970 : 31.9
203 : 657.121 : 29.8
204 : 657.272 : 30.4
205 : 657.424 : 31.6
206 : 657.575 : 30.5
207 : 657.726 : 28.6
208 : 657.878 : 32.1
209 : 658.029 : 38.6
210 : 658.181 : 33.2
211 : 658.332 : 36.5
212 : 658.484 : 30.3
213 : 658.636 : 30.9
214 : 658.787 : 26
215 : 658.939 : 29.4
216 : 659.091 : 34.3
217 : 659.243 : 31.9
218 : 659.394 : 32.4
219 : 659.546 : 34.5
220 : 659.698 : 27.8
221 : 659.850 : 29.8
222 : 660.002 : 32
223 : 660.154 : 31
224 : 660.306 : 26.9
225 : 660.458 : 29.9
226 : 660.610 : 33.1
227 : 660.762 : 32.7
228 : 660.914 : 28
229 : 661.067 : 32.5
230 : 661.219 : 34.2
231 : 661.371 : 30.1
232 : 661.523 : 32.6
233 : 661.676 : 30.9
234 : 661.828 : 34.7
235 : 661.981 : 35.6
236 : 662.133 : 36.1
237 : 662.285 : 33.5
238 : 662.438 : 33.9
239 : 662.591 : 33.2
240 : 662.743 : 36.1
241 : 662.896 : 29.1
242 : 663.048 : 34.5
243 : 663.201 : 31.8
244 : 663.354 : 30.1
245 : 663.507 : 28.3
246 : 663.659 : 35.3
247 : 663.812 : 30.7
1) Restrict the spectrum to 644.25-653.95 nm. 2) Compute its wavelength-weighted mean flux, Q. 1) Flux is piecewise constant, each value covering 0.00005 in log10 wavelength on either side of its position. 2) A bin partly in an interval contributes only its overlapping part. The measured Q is 31.7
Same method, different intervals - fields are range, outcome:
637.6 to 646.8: 32.5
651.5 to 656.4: 31.9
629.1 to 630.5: 30.9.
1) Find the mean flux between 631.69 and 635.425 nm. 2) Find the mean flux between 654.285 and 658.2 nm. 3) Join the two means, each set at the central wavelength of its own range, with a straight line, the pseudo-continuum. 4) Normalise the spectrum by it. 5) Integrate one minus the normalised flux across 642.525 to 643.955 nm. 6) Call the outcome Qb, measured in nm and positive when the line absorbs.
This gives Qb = -0.10 nm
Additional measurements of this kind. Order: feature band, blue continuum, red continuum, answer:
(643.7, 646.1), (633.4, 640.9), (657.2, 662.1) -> -0.03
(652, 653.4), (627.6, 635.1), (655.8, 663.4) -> -0.05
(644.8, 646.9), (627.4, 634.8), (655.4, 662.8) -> 0.02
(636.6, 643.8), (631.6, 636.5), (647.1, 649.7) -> -0.44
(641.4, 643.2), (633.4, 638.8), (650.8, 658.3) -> -0.11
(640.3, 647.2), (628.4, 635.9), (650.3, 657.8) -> -0.25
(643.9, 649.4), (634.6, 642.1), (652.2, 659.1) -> 0.01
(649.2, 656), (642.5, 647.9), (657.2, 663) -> 0.02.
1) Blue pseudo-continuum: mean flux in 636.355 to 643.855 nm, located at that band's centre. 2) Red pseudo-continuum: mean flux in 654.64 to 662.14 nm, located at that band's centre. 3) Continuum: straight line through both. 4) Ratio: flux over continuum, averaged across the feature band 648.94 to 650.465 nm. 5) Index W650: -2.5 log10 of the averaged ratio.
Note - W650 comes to 0.05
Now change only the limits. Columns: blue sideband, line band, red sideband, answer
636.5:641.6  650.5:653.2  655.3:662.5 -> -0.02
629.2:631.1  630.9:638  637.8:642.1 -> 0.02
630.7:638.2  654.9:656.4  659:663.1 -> 0.03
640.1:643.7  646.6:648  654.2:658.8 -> 0.03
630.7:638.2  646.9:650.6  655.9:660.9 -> -0.01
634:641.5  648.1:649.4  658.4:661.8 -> -0.02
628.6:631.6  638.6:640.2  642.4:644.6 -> 0.02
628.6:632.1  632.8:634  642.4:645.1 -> 0.10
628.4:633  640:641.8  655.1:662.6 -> -0.03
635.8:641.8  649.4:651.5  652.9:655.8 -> 0.03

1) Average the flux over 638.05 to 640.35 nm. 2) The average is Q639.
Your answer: 32.6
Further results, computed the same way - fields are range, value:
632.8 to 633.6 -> 29.6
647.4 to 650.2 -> 31.3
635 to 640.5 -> 32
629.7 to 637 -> 31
